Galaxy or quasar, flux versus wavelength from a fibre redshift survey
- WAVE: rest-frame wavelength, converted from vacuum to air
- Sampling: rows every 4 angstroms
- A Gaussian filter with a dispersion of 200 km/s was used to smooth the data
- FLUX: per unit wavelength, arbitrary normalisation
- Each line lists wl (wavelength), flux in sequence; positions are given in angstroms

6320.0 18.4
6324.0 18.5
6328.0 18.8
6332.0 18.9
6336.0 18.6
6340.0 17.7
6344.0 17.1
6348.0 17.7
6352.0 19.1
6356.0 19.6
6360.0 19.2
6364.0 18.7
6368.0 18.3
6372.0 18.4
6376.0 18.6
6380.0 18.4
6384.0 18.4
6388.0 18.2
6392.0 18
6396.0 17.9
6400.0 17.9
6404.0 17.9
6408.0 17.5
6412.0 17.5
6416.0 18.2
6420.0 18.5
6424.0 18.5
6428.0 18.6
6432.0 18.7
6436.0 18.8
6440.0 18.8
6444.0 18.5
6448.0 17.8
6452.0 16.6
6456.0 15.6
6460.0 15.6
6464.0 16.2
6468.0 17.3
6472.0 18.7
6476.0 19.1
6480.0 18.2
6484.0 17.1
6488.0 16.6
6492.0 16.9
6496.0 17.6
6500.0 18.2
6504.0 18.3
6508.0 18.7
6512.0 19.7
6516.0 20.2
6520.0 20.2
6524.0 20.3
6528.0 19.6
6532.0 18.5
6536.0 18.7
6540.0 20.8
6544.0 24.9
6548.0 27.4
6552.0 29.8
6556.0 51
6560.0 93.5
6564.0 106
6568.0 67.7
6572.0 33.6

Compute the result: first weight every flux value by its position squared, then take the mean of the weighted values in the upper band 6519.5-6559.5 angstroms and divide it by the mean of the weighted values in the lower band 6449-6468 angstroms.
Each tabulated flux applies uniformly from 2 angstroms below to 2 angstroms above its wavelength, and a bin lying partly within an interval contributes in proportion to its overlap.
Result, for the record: 1.76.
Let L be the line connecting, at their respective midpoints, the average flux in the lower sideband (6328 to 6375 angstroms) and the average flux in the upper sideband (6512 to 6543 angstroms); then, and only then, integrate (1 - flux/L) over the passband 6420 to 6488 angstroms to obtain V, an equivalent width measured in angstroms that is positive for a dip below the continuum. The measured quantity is 5.5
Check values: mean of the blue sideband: 18.5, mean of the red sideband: 19.9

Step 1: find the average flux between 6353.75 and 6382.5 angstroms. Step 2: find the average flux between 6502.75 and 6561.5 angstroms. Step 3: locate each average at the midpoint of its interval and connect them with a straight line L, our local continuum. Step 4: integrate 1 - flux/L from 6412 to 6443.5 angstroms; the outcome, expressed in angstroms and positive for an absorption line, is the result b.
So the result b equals 4.97 angstroms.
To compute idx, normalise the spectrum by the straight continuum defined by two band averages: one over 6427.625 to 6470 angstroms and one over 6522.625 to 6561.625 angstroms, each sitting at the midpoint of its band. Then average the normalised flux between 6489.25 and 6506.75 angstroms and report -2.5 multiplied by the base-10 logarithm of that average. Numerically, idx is 0.38 mag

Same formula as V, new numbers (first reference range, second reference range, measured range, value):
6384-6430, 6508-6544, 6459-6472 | 1.5 angstroms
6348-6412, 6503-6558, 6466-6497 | 5.9 angstroms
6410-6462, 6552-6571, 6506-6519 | 8.0 angstroms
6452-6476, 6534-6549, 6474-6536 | 4.0 angstroms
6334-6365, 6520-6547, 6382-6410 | 1.5 angstroms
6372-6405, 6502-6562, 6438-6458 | 4.3 angstroms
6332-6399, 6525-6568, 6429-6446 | 5.5 angstroms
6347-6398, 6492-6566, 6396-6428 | 5.3 angstroms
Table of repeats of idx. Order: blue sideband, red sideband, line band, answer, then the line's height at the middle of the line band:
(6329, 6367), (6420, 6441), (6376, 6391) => 0.01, 18.6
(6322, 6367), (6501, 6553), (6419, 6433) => 0.06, 19.7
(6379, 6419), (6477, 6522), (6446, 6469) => 0.11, 18.2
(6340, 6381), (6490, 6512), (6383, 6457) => 0.02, 18.3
